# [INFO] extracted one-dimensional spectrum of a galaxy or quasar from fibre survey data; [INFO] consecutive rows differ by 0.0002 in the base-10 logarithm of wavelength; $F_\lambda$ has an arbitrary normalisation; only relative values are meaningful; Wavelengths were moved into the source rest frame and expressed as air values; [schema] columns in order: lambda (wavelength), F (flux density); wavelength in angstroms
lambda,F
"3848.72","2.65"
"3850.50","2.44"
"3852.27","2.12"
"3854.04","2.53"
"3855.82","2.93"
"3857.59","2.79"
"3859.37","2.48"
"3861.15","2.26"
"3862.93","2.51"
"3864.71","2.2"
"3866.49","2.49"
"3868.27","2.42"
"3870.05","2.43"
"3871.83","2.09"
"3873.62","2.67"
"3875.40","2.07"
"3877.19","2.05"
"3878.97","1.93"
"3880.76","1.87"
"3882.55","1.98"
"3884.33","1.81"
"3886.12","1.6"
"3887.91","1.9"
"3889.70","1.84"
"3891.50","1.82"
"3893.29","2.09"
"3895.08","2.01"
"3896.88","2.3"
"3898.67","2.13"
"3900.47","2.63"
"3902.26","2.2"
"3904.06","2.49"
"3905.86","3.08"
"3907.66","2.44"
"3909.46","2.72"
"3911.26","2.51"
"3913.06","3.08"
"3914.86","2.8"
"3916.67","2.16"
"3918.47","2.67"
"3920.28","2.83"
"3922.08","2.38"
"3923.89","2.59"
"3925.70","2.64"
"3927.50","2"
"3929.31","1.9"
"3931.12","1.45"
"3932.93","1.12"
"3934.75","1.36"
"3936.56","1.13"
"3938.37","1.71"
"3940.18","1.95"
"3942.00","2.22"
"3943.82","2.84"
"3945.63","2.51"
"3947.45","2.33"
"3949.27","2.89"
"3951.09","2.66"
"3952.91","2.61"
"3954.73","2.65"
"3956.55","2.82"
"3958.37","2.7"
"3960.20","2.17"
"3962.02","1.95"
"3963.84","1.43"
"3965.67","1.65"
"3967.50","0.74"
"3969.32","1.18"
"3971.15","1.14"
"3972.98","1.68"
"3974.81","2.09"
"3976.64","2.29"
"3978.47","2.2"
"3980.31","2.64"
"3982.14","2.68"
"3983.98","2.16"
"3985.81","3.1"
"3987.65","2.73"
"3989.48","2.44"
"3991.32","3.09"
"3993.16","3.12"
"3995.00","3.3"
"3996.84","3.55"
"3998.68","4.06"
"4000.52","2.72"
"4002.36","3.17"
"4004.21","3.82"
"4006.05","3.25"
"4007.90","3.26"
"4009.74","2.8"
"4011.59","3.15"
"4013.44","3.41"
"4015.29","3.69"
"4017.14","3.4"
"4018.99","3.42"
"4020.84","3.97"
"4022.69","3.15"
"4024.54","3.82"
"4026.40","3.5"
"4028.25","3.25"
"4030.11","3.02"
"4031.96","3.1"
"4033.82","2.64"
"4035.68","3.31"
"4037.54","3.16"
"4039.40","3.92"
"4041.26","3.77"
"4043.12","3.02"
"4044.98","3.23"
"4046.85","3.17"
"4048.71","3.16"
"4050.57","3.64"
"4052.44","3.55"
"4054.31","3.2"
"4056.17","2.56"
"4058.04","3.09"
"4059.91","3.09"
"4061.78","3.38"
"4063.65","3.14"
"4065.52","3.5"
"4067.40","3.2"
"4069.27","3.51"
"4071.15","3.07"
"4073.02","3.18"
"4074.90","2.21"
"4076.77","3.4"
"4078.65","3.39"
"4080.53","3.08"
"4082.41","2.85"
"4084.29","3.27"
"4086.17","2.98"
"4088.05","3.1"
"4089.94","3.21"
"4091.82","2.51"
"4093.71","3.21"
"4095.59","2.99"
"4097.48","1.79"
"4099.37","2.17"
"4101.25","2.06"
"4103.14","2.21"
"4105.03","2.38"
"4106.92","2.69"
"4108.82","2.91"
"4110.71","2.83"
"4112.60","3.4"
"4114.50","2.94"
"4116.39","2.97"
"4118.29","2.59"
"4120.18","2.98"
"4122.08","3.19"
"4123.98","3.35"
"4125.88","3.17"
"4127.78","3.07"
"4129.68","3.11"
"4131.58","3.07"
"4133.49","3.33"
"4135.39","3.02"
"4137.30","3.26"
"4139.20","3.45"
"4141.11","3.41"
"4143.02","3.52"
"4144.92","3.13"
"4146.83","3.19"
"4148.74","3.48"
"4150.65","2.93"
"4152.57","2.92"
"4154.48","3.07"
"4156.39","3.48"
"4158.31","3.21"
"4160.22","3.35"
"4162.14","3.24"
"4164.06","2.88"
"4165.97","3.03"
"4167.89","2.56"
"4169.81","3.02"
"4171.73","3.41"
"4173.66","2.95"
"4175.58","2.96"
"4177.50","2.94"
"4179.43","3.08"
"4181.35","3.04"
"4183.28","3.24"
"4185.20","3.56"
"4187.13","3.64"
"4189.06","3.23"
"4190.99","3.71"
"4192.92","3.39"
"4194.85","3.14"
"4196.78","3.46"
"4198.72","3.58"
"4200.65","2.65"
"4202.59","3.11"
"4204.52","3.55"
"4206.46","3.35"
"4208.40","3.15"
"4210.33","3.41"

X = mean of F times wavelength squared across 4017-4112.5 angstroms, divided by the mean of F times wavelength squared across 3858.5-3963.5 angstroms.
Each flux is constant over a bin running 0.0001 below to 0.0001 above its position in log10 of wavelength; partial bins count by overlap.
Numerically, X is 1.47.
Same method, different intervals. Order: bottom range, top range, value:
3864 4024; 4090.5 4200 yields 1.38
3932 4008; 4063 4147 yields 1.33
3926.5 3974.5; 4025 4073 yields 1.75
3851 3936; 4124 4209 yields 1.63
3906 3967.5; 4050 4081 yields 1.51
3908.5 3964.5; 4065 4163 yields 1.45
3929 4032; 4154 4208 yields 1.36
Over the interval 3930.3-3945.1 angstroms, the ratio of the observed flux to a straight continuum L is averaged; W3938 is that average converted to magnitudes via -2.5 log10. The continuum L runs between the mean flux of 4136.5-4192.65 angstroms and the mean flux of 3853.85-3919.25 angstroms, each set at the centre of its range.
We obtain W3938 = 0.385 mag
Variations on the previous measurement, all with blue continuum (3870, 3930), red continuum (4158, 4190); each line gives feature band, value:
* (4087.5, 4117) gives 0.08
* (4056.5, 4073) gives -0.15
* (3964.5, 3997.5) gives 0.11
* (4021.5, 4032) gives -0.24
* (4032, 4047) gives -0.20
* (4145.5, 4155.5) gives -0.02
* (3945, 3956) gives -0.07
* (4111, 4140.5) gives -0.05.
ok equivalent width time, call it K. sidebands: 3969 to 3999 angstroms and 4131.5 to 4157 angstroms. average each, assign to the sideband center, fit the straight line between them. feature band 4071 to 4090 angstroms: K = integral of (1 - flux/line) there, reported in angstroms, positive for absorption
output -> -0.62 angstroms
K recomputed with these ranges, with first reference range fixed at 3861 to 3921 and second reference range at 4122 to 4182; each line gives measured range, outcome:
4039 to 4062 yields -3.73 angstroms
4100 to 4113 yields 1.76 angstroms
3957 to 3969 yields 3.53 angstroms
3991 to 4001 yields -2.67 angstroms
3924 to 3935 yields 2.68 angstroms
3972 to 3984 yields 1.54 angstroms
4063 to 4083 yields -1.75 angstroms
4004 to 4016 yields -2.77 angstroms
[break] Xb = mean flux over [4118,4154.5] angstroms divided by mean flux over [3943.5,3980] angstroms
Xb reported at 1.5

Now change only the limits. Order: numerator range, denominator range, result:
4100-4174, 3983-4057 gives 0.94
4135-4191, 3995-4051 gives 0.95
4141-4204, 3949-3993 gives 1.43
